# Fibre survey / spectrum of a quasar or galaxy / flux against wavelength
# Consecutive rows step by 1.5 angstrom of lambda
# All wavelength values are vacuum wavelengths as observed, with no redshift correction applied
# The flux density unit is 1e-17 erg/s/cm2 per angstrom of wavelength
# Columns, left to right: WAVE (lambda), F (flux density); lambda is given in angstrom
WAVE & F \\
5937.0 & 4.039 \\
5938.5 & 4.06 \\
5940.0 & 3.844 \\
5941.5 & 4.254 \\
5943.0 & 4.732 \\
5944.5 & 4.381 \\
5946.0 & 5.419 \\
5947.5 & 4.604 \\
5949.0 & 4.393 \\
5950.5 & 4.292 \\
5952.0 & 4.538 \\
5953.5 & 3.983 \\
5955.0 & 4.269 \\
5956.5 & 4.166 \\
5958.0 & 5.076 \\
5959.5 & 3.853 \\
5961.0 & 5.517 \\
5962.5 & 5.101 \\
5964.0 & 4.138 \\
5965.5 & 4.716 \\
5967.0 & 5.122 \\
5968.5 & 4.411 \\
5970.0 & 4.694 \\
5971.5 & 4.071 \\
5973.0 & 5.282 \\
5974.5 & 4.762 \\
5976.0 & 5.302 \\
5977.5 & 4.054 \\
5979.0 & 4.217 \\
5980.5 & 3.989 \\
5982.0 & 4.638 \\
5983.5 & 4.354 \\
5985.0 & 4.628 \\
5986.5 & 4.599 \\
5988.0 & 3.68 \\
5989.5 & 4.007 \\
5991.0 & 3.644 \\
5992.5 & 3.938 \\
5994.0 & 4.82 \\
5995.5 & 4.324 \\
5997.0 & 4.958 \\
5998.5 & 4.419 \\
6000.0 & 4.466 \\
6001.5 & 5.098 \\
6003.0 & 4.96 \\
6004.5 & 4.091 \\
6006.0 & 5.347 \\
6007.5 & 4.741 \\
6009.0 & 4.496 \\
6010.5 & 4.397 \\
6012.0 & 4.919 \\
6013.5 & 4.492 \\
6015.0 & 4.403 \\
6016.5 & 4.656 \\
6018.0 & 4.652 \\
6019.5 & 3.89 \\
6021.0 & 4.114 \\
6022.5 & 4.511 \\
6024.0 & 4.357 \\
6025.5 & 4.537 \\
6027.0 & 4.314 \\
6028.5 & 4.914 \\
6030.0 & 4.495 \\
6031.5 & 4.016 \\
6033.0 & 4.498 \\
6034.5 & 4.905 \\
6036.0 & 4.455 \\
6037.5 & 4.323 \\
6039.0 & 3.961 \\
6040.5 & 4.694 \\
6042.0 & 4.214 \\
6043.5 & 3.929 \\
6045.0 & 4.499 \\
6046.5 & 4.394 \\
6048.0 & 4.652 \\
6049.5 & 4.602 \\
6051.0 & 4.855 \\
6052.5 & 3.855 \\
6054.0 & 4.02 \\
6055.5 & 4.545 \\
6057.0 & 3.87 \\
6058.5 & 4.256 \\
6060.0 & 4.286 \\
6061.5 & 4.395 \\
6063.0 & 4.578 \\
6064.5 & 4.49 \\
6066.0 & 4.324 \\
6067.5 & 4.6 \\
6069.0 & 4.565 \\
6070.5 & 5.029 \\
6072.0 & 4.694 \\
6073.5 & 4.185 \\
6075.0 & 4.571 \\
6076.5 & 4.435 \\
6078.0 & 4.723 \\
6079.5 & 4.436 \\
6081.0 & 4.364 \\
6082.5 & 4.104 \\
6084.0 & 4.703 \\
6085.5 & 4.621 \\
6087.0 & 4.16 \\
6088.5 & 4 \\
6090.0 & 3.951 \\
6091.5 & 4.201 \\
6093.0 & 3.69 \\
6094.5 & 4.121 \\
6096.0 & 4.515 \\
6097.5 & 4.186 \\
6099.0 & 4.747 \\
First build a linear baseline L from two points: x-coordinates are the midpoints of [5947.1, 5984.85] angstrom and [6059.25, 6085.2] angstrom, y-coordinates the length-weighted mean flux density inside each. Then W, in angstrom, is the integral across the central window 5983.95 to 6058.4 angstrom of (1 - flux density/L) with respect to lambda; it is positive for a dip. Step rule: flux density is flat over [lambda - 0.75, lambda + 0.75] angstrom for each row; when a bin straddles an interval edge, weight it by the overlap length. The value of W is 1.5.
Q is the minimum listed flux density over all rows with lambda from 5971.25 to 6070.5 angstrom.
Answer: 3.644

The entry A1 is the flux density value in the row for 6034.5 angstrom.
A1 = 4.905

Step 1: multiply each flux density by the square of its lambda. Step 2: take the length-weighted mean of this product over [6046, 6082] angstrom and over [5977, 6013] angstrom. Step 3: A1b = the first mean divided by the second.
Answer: 1.02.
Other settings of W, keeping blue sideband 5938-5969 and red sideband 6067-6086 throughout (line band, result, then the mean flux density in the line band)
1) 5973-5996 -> 0.84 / 4.36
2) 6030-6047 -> 0.65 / 4.36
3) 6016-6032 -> 0.44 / 4.41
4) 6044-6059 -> 0.62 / 4.35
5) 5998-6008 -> -0.46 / 4.74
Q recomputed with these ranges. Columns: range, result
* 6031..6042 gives 3.961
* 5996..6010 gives 4.091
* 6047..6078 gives 3.855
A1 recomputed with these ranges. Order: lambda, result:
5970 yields 4.694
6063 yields 4.578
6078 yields 4.723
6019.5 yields 3.89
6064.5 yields 4.49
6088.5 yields 4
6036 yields 4.455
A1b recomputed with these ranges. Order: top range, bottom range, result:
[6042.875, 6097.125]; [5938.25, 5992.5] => 1.01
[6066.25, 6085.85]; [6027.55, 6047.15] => 1.04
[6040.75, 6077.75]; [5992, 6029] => 0.99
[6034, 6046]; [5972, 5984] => 0.97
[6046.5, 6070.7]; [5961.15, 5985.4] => 0.98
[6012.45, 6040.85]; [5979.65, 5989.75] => 1.05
